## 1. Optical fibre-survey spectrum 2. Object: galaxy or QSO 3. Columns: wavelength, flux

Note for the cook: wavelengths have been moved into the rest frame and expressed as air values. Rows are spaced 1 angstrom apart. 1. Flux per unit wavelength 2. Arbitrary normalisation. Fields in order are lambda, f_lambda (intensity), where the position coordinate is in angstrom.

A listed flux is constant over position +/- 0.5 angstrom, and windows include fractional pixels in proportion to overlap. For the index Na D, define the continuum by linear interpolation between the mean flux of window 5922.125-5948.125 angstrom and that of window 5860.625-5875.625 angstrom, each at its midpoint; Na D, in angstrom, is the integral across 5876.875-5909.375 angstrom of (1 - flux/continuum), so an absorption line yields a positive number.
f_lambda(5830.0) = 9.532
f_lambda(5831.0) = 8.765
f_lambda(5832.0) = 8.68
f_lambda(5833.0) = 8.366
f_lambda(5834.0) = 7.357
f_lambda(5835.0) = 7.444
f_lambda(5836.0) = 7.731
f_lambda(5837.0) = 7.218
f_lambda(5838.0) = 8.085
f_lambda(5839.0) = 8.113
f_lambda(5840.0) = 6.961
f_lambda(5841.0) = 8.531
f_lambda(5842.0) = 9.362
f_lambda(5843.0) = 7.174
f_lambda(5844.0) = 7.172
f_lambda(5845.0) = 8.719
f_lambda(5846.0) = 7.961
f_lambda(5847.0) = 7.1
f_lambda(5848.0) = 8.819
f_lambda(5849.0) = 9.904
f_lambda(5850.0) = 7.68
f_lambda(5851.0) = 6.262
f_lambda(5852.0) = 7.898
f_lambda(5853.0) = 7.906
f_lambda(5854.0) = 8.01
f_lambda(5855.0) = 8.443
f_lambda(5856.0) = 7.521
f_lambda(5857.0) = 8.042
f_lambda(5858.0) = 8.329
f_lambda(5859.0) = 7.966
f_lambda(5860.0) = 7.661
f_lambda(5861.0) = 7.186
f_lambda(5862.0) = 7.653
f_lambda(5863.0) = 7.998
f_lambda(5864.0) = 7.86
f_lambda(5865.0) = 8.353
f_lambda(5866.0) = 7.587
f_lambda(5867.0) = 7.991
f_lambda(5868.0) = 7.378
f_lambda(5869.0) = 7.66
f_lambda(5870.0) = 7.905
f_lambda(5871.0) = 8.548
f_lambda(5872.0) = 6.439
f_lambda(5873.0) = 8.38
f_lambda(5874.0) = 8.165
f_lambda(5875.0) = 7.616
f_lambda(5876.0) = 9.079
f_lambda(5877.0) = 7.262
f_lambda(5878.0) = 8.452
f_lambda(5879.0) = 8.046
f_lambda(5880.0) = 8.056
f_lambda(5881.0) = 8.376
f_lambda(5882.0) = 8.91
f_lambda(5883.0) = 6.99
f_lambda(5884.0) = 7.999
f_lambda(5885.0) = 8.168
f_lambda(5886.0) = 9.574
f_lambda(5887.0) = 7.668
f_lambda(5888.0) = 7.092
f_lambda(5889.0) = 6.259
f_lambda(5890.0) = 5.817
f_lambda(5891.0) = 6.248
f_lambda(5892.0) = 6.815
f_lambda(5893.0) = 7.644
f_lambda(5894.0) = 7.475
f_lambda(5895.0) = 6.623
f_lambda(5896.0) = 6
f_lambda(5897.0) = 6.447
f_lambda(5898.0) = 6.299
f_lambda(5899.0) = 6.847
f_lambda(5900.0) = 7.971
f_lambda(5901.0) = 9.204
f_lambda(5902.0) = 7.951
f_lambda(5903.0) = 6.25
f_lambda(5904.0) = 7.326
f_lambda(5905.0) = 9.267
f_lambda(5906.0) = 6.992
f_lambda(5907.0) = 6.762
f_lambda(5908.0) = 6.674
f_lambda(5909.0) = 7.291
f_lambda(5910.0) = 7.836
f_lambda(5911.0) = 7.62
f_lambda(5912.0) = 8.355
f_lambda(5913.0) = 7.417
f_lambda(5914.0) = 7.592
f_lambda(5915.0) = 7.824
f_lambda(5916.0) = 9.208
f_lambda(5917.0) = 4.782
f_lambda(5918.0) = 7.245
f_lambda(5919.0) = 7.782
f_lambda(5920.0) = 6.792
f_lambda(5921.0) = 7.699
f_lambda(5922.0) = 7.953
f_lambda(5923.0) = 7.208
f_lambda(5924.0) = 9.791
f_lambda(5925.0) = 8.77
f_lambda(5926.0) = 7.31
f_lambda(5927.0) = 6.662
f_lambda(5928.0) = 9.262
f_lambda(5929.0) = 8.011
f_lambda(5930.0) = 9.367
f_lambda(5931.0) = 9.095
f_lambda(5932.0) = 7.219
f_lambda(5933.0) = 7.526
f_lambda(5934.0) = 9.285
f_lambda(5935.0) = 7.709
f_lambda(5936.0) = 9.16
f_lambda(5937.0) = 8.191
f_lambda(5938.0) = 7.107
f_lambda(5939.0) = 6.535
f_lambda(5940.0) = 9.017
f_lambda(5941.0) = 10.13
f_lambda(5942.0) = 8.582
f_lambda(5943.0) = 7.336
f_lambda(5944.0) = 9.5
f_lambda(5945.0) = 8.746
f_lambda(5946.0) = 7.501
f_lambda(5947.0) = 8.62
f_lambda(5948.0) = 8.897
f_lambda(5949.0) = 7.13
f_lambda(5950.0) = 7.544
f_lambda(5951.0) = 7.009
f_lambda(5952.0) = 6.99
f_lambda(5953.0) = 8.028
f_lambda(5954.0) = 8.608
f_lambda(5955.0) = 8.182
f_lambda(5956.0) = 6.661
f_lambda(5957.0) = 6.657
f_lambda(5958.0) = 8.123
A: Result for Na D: 2.3 angstrom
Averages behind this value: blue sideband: 7.8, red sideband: 8.31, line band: 7.42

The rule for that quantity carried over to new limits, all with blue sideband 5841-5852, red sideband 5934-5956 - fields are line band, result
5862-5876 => 0.3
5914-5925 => 0.6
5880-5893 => 0.9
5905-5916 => 0.7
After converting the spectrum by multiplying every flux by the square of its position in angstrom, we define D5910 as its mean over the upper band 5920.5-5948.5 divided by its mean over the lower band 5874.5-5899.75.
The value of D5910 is 1.1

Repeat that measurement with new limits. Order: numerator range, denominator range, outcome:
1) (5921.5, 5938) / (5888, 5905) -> 1.19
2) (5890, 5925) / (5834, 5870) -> 0.96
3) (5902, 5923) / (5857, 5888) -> 0.95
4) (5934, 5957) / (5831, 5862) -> 1.05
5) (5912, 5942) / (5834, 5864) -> 1.04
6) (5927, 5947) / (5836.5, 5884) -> 1.08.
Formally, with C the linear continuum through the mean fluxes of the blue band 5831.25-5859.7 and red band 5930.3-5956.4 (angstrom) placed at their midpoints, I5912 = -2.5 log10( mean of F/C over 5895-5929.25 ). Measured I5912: 0.07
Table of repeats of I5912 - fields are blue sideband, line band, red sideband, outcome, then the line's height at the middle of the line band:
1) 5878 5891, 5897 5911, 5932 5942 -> 0.07 mag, 7.92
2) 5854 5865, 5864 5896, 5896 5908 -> -0.01 mag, 7.61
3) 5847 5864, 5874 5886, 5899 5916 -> -0.05 mag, 7.81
